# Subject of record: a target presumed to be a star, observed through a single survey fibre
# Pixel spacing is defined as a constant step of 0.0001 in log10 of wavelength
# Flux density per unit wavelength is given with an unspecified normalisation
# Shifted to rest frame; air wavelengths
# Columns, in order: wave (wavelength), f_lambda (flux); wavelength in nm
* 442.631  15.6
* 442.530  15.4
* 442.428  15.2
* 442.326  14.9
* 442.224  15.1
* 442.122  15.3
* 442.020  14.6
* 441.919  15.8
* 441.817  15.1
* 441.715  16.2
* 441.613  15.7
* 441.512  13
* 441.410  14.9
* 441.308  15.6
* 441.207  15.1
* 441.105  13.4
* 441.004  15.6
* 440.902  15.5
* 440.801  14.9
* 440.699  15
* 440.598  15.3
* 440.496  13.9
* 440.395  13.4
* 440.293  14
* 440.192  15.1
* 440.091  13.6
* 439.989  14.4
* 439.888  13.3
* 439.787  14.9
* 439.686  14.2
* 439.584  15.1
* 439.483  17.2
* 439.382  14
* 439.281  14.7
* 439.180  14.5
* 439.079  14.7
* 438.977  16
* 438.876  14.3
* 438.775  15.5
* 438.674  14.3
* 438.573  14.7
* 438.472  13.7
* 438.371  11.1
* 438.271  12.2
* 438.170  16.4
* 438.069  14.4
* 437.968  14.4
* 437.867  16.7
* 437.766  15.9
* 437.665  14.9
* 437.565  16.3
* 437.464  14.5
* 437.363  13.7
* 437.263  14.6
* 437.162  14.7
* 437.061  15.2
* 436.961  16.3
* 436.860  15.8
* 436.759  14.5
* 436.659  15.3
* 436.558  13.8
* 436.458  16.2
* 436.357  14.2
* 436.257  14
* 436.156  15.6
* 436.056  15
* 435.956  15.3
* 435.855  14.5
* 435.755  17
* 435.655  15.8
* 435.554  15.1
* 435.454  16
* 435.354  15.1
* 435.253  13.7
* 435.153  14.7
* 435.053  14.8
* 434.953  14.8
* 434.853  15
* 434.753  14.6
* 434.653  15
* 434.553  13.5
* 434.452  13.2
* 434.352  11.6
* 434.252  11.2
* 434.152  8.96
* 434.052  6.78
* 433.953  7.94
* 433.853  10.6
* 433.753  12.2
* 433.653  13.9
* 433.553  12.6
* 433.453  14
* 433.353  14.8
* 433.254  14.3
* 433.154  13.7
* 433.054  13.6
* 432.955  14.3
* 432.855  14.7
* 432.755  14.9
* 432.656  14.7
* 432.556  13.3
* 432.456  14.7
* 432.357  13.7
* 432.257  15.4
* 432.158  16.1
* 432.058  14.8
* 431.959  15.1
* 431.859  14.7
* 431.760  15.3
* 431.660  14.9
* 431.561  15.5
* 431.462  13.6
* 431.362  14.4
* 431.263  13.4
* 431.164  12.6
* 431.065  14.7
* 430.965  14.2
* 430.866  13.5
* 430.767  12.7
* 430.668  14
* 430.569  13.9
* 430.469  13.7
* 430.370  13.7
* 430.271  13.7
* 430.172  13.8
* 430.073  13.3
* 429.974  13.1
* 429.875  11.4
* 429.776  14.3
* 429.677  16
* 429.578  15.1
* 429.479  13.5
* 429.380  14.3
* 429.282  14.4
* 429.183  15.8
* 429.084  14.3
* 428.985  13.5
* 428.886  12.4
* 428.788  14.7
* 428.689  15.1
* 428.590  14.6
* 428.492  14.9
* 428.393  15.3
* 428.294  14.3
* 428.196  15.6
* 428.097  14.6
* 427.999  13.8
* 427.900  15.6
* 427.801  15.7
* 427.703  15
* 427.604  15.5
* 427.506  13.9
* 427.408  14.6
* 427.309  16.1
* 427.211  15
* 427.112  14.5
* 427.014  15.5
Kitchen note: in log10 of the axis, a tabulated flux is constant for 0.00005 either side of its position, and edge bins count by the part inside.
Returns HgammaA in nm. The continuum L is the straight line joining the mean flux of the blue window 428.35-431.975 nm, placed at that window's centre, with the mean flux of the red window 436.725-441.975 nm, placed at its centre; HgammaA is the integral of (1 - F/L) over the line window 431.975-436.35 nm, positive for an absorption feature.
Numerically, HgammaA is 0.167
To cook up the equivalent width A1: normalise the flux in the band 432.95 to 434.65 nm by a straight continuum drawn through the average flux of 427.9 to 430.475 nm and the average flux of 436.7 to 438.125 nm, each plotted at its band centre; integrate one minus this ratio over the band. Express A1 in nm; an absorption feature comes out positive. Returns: 0.292 nm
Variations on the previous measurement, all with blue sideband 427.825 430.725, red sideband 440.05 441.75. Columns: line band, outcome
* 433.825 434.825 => 0.21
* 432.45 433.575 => 0.02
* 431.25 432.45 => -0.04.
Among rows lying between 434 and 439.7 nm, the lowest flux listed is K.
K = 6.78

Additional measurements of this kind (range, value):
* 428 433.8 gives 11.4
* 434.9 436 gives 13.7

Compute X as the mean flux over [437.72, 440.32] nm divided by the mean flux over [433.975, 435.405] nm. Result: 1.12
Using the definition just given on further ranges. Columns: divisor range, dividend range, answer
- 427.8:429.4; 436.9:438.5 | 1.01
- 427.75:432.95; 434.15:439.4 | 1.02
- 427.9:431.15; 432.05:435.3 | 0.95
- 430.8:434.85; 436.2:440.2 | 1.09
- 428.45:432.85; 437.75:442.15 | 1.03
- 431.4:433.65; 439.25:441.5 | 1.01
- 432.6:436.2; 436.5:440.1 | 1.07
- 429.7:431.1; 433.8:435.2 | 0.91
